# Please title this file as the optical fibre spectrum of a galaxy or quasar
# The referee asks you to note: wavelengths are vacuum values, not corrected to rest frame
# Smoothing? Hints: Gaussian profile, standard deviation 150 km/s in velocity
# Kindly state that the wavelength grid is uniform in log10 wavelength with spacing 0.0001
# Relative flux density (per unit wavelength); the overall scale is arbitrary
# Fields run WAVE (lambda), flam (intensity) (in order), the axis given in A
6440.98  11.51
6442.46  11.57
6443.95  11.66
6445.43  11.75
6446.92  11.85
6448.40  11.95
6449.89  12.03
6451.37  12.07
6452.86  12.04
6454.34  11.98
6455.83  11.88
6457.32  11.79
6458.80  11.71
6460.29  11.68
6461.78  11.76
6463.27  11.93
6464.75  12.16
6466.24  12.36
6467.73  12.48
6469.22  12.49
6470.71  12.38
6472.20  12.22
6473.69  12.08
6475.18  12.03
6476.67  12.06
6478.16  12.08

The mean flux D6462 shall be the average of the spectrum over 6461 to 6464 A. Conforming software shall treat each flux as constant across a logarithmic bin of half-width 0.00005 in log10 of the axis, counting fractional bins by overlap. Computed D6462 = 11.8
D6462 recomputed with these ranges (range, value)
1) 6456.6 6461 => 11.7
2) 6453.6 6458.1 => 11.9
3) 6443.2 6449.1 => 11.8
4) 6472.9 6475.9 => 12.1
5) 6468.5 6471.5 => 12.4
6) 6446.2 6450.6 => 11.9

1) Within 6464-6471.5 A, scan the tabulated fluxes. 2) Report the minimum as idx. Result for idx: 12.16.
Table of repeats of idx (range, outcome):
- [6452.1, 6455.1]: 11.98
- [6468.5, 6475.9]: 12.03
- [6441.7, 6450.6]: 11.57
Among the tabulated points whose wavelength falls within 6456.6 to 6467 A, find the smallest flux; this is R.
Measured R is 11.68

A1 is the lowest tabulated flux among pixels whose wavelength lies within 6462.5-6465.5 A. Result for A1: 11.93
